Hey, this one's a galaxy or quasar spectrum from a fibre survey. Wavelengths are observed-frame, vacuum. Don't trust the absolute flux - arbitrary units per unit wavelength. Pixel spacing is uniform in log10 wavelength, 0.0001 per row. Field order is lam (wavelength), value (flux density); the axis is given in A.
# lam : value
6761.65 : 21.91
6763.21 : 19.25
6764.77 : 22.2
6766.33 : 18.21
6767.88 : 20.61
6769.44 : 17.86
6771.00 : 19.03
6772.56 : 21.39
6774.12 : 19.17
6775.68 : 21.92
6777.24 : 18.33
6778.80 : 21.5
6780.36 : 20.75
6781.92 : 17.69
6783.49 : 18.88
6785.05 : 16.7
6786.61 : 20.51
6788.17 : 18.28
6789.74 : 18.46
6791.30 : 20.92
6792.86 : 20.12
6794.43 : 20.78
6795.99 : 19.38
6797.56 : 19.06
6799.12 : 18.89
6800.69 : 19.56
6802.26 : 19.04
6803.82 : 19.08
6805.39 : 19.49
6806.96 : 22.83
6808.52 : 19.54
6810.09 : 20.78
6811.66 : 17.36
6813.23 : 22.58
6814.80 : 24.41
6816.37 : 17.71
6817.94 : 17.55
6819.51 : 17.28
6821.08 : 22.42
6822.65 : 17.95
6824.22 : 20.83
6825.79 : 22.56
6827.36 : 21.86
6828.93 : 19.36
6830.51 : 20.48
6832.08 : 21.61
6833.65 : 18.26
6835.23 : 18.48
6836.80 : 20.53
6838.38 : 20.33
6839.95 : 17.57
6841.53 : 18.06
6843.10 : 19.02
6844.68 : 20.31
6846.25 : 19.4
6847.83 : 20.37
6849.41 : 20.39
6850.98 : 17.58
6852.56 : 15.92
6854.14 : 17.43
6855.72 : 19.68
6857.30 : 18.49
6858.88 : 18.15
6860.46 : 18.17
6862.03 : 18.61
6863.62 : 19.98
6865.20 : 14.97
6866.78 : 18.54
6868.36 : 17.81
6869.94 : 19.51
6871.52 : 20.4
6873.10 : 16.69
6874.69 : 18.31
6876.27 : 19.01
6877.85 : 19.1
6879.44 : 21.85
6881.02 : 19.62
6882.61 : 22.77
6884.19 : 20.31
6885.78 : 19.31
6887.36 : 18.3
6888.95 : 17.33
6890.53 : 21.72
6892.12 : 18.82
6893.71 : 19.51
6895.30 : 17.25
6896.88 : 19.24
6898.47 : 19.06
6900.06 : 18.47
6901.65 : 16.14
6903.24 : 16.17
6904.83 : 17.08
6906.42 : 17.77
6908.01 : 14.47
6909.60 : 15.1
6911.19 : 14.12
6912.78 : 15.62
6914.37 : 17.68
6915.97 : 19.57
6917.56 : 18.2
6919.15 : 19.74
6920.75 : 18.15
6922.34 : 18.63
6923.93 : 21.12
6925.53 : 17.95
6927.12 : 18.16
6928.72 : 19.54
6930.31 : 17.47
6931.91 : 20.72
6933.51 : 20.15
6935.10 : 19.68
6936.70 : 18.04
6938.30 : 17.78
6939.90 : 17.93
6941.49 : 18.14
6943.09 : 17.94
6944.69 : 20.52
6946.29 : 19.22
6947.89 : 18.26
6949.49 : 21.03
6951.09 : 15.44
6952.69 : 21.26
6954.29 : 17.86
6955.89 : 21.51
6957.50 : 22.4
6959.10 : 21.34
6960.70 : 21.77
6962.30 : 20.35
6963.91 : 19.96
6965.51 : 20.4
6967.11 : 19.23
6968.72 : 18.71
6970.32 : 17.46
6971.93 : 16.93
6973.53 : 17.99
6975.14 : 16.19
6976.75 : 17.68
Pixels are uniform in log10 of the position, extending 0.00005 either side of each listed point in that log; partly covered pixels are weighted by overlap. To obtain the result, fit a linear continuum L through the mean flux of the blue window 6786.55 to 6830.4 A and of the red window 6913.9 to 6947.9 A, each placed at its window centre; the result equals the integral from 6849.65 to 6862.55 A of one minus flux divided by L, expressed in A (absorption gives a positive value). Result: 0.9 A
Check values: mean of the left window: 19.9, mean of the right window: 18.9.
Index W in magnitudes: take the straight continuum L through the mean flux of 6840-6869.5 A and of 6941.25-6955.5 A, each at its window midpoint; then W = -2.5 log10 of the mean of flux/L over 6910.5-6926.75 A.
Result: 0.04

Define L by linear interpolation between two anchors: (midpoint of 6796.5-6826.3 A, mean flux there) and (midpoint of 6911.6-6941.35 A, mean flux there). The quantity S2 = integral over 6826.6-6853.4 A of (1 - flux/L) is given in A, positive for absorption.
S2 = 0.3 A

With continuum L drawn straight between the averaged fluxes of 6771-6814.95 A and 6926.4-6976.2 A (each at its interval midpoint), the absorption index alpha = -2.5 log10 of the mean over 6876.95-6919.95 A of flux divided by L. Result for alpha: 0.06 mag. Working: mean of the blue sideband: 19.8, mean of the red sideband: 19.1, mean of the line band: 18.3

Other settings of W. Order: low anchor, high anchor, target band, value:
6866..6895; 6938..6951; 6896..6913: 0.146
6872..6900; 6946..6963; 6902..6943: 0.102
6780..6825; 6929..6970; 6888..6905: 0.070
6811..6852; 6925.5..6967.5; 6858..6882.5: 0.047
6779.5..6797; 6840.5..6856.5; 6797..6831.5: -0.053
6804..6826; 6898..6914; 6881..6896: -0.142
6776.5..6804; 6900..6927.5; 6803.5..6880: -0.046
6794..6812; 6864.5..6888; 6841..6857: 0.029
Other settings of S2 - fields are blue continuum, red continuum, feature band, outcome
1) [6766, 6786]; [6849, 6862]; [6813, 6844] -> -2.1 A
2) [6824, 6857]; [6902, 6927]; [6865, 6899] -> -1.5 A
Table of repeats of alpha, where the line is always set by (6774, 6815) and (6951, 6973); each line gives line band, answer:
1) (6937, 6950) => 0.055 mag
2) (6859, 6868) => 0.099 mag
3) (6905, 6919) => 0.180 mag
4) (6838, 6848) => 0.033 mag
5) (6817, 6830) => -0.010 mag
